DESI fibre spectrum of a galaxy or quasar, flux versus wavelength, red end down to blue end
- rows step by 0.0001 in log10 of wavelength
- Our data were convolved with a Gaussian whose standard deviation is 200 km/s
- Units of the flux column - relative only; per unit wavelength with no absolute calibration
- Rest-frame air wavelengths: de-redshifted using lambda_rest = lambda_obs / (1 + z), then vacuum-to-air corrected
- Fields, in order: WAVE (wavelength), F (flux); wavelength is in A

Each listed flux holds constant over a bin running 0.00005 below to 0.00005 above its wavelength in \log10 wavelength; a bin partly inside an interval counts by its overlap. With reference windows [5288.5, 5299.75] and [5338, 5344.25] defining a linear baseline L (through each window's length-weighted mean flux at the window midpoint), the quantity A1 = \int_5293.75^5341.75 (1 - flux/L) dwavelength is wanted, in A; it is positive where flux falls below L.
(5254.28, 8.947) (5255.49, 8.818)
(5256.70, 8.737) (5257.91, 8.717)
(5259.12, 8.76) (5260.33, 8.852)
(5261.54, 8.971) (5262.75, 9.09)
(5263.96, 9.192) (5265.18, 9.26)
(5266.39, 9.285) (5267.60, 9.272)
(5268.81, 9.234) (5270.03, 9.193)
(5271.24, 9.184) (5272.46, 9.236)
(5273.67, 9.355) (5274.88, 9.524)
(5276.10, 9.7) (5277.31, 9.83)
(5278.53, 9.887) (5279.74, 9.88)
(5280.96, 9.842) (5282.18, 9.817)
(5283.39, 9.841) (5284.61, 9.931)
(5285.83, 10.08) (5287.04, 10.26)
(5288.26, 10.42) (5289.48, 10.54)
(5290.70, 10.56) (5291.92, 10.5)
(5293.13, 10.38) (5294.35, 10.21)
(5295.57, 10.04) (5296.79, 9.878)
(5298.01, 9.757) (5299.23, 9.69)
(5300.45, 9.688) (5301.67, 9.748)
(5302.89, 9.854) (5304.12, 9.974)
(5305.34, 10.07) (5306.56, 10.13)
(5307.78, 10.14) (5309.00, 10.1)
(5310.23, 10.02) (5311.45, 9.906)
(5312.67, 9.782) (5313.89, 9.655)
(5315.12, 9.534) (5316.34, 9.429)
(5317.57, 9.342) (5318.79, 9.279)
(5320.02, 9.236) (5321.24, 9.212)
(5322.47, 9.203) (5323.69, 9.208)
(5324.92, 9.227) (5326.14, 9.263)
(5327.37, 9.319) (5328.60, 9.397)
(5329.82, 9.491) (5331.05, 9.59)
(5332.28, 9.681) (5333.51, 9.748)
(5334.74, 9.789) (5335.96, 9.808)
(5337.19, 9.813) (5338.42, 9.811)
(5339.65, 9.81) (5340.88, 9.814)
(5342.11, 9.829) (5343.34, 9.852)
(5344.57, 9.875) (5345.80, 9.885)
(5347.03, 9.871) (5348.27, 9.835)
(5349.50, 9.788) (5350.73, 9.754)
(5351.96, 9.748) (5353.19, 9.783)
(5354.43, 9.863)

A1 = 1.5 A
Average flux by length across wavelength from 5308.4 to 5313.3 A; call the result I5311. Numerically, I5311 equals 9.95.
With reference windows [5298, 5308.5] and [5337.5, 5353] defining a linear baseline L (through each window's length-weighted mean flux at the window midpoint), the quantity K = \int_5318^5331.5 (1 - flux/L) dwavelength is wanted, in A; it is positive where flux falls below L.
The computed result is 0.76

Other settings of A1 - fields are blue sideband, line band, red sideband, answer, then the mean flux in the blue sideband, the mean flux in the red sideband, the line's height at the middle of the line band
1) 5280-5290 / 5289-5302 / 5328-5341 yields -0.1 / 10.1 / 9.7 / 10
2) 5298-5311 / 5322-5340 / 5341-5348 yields 0.6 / 9.93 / 9.85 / 9.88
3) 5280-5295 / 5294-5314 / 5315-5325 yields -0.4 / 10.2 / 9.29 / 9.73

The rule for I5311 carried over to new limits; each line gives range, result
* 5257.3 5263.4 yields 8.89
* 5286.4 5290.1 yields 10.4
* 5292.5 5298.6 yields 10.1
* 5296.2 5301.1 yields 9.75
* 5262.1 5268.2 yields 9.22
